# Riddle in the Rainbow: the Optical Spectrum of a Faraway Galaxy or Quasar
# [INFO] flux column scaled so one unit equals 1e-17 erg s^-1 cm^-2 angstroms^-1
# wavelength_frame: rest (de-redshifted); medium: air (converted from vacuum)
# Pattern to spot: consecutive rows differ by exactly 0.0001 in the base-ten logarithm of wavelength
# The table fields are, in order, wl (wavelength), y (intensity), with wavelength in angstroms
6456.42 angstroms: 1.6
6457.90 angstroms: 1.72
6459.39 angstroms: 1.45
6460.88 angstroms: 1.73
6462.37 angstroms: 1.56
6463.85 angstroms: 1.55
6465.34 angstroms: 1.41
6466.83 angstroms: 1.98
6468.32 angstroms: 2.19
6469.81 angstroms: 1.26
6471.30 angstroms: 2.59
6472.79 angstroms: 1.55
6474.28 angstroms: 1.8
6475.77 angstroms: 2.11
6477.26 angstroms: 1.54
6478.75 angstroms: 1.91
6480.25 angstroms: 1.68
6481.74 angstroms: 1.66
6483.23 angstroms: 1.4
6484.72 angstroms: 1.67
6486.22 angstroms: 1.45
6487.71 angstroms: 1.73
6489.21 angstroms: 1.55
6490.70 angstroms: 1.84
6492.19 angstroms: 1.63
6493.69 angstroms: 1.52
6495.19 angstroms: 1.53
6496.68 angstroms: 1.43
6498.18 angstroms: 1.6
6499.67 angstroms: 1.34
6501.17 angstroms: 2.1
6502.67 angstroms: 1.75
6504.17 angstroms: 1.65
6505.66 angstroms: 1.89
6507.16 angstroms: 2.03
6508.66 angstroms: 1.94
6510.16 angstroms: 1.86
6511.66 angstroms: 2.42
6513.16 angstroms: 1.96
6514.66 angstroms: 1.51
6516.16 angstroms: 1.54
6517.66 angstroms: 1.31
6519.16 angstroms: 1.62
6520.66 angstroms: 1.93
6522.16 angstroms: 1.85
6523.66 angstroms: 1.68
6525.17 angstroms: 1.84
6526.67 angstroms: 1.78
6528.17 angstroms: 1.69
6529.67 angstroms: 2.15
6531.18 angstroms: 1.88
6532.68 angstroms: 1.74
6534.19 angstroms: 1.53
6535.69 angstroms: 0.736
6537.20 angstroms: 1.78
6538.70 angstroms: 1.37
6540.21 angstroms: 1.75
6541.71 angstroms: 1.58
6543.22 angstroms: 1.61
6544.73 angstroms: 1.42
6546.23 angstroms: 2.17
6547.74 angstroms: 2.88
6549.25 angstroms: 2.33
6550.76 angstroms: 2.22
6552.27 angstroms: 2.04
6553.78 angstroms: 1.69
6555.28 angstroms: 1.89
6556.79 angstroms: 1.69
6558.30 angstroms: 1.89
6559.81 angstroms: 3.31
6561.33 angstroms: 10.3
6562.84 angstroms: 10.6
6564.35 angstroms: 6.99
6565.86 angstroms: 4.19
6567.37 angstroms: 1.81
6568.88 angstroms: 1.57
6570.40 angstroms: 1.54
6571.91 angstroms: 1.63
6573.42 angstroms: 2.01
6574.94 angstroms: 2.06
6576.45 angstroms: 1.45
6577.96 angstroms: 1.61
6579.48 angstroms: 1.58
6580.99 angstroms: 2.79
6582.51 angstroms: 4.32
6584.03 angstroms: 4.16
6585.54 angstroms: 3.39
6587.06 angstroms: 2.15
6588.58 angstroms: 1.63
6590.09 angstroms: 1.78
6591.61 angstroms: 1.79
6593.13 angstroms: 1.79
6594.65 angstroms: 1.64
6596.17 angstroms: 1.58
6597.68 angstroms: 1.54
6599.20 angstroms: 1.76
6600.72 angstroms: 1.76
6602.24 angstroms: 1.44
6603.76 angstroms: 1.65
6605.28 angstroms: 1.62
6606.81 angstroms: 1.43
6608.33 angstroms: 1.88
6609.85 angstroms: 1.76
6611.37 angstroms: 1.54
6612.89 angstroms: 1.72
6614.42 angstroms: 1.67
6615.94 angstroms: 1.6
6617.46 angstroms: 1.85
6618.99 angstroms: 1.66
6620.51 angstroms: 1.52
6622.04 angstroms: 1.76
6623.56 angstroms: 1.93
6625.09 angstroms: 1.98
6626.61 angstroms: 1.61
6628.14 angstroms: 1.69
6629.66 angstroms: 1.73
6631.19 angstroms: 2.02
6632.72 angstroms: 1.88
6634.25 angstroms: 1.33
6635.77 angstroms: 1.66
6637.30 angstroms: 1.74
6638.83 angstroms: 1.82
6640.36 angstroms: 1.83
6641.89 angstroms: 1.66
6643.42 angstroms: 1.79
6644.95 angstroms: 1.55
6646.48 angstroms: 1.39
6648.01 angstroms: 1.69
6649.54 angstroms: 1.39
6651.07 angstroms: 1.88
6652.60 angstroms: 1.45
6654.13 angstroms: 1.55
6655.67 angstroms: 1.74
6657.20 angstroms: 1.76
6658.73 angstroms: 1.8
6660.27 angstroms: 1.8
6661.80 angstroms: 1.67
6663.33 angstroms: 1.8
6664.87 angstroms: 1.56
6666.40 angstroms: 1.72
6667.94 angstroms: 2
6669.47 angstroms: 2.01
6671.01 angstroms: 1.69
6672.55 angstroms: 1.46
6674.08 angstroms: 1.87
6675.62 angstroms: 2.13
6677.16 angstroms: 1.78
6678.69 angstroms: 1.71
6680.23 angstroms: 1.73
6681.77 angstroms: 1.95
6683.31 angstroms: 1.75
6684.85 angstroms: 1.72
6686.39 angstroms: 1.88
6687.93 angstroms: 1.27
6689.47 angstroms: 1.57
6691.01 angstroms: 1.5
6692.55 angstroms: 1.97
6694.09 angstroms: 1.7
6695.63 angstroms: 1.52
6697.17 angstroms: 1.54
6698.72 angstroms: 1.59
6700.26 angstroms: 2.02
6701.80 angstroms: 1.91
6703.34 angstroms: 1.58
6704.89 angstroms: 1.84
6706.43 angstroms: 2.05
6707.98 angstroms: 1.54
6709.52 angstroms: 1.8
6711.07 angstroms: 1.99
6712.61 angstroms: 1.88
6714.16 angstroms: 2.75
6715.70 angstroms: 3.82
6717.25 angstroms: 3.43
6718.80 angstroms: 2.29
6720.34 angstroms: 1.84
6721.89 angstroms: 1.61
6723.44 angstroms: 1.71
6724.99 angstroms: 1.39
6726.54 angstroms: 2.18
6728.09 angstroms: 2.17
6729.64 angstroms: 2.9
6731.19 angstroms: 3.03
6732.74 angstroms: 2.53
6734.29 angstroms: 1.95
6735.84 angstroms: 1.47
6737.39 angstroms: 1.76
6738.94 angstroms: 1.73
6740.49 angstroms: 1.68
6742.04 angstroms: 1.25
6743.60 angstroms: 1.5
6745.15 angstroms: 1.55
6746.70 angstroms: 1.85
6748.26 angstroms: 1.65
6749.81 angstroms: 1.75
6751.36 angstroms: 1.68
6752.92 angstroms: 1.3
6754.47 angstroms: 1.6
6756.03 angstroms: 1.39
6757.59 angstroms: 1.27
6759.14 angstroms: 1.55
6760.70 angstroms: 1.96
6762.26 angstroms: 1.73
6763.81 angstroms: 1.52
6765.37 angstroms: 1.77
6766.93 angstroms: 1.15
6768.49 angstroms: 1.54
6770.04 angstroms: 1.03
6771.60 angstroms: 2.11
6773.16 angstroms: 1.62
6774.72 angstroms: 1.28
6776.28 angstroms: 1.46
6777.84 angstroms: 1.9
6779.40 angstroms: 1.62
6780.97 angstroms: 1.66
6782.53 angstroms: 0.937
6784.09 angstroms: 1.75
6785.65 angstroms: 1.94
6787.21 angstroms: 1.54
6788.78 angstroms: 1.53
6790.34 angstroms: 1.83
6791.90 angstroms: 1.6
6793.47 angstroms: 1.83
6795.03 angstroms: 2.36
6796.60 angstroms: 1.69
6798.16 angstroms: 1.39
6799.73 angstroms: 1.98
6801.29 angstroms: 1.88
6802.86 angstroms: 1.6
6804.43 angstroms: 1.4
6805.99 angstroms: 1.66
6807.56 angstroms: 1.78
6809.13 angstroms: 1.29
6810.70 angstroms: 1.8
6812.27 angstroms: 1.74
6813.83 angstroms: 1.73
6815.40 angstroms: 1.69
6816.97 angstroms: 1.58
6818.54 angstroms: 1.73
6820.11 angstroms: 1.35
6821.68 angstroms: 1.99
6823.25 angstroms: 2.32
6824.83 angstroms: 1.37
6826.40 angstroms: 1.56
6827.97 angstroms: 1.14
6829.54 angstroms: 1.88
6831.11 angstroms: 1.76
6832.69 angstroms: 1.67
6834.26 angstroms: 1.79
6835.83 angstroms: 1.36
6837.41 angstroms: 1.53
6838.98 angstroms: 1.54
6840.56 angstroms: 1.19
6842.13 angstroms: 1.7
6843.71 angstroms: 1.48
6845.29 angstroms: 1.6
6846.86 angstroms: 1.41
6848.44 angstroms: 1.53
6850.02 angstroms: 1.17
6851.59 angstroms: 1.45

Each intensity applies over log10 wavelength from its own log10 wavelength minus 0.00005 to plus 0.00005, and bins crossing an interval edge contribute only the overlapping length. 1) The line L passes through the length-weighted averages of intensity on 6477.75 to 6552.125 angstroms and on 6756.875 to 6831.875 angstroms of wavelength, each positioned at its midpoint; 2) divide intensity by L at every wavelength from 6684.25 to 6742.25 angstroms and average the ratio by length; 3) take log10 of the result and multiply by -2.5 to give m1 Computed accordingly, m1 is -0.18 mag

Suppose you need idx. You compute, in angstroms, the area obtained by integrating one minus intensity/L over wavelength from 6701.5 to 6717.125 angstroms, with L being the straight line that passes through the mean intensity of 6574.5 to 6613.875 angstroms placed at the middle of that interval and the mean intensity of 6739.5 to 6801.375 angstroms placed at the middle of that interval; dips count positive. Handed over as -3.9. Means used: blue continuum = 1.99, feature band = 2.18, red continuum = 1.61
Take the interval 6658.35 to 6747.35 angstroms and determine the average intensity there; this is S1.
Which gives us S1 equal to 1.89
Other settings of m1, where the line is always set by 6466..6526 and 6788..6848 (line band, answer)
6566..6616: -0.14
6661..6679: -0.06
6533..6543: 0.17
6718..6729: -0.13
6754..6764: 0.06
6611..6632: -0.02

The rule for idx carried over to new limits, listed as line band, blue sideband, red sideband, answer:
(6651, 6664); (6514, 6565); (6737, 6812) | 2.1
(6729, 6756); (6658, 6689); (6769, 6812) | -1.9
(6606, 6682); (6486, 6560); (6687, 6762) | 4.7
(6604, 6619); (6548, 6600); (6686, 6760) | 5.2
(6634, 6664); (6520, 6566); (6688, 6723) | 7.3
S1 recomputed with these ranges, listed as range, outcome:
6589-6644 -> 1.71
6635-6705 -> 1.71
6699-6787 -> 1.82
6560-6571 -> 5.23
